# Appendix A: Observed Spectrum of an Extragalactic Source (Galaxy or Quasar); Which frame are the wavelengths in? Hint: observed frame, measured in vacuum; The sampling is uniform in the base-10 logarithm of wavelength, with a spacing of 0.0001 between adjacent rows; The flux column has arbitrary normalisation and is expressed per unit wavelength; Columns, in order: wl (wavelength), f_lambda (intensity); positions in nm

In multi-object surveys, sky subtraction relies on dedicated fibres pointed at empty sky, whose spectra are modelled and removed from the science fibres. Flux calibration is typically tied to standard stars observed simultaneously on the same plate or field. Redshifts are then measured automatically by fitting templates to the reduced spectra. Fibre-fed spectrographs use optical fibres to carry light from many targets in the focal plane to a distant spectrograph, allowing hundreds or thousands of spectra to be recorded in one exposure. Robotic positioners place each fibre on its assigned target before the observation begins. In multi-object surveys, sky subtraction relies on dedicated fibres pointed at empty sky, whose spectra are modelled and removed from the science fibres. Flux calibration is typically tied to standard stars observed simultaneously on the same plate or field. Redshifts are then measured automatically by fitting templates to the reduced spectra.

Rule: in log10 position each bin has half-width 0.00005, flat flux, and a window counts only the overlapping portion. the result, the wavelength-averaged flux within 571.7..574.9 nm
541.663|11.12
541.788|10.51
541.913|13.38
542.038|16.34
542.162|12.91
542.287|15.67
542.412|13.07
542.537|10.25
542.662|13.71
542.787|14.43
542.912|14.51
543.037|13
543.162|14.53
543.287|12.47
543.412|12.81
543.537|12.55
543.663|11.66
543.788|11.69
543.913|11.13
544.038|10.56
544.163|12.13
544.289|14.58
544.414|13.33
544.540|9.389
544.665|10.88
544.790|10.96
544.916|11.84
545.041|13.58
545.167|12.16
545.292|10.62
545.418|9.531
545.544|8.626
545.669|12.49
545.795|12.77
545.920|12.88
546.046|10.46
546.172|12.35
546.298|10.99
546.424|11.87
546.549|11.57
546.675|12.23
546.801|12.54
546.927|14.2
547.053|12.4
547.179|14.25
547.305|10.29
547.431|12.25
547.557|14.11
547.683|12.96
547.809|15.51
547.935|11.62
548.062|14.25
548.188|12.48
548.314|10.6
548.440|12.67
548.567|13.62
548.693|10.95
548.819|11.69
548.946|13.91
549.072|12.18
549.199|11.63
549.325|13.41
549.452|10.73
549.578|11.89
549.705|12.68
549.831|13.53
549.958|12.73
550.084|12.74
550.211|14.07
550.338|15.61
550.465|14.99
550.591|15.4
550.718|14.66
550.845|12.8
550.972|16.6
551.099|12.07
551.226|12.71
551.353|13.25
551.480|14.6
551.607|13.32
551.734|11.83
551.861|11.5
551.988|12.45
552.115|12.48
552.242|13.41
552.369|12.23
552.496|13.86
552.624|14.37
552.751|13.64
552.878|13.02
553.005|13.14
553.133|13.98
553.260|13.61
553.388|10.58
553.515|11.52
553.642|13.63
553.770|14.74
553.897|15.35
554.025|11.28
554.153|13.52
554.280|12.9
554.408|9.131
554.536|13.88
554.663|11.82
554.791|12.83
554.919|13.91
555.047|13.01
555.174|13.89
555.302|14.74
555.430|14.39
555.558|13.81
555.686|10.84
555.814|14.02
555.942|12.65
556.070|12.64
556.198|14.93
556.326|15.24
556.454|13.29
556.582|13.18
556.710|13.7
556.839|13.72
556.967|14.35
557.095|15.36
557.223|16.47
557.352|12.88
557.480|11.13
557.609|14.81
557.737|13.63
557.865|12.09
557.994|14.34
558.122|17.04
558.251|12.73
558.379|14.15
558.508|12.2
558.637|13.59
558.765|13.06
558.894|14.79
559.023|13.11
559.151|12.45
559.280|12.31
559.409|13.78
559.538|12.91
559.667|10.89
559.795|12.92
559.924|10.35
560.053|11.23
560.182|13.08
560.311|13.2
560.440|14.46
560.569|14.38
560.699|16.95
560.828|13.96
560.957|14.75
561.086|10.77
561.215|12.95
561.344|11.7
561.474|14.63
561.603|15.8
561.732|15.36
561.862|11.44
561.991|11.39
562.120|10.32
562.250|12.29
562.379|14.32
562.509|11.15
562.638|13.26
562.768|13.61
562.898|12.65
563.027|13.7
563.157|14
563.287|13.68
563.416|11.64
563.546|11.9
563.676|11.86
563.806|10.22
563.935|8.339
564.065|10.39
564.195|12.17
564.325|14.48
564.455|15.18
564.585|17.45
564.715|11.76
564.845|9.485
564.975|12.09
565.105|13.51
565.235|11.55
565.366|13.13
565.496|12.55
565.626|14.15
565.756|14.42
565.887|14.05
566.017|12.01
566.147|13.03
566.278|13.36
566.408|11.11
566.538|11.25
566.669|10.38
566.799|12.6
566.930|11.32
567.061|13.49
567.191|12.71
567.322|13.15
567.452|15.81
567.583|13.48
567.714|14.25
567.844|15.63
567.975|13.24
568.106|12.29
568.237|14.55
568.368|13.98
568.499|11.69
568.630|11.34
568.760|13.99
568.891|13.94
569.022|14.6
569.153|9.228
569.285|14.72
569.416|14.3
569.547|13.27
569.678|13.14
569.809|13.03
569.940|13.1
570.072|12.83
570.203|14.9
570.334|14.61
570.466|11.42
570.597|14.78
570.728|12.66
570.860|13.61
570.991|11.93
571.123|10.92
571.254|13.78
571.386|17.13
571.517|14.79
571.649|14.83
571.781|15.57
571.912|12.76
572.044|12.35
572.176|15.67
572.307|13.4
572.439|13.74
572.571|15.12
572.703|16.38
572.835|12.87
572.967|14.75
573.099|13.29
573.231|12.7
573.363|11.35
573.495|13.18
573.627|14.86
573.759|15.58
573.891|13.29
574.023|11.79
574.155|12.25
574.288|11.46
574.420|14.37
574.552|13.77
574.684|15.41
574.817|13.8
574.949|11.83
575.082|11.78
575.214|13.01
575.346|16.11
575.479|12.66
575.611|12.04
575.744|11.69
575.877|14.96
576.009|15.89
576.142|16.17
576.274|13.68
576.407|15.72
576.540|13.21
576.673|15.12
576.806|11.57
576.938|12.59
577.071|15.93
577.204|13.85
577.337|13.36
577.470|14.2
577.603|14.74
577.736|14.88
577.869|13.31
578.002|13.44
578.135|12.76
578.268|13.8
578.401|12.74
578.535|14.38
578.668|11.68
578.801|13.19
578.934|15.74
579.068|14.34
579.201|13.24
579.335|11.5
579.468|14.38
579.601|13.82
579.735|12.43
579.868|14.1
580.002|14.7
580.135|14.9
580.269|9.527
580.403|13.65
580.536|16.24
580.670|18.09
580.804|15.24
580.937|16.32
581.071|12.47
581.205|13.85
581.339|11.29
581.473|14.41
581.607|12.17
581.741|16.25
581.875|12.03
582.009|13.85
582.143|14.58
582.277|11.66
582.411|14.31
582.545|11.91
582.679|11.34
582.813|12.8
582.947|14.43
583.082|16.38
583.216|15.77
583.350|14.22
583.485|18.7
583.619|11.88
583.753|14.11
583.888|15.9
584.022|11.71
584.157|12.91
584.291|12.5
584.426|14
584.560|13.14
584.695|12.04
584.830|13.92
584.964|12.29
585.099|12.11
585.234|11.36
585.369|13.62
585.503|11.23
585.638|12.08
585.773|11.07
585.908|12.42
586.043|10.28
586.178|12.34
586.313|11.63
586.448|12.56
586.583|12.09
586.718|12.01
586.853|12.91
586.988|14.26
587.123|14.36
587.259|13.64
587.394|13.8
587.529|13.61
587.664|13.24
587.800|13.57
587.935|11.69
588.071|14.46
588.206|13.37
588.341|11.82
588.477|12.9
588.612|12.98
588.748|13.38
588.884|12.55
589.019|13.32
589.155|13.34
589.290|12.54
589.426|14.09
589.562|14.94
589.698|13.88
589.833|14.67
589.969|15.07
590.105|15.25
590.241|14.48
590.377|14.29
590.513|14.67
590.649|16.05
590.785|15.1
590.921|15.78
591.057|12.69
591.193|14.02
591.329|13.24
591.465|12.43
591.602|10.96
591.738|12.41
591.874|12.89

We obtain 13.7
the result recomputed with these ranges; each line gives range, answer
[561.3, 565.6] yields 12.7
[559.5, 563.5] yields 13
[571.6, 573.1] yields 14.3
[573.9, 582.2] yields 13.7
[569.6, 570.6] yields 13.4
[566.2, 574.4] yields 13.4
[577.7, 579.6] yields 13.5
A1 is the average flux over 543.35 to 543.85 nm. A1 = 12.2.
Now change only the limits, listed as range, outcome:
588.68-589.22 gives 13.1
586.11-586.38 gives 12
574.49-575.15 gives 13.3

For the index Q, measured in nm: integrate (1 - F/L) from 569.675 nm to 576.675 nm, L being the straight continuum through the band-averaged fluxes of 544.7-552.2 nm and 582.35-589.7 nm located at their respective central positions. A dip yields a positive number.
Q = -0.40 nm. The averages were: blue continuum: 12.6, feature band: 13.7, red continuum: 13.2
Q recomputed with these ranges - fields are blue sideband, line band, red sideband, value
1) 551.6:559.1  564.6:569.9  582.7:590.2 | 0.14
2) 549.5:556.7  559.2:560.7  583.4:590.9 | 0.05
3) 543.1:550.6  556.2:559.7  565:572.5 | -0.22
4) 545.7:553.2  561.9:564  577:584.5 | 0.19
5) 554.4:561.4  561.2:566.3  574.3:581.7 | 0.28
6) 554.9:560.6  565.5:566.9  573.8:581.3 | 0.10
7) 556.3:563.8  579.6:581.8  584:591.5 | -0.14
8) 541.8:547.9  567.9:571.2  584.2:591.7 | -0.07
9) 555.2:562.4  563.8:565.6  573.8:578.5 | 0.14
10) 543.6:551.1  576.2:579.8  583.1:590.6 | -0.15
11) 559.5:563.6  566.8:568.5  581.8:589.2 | -0.07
